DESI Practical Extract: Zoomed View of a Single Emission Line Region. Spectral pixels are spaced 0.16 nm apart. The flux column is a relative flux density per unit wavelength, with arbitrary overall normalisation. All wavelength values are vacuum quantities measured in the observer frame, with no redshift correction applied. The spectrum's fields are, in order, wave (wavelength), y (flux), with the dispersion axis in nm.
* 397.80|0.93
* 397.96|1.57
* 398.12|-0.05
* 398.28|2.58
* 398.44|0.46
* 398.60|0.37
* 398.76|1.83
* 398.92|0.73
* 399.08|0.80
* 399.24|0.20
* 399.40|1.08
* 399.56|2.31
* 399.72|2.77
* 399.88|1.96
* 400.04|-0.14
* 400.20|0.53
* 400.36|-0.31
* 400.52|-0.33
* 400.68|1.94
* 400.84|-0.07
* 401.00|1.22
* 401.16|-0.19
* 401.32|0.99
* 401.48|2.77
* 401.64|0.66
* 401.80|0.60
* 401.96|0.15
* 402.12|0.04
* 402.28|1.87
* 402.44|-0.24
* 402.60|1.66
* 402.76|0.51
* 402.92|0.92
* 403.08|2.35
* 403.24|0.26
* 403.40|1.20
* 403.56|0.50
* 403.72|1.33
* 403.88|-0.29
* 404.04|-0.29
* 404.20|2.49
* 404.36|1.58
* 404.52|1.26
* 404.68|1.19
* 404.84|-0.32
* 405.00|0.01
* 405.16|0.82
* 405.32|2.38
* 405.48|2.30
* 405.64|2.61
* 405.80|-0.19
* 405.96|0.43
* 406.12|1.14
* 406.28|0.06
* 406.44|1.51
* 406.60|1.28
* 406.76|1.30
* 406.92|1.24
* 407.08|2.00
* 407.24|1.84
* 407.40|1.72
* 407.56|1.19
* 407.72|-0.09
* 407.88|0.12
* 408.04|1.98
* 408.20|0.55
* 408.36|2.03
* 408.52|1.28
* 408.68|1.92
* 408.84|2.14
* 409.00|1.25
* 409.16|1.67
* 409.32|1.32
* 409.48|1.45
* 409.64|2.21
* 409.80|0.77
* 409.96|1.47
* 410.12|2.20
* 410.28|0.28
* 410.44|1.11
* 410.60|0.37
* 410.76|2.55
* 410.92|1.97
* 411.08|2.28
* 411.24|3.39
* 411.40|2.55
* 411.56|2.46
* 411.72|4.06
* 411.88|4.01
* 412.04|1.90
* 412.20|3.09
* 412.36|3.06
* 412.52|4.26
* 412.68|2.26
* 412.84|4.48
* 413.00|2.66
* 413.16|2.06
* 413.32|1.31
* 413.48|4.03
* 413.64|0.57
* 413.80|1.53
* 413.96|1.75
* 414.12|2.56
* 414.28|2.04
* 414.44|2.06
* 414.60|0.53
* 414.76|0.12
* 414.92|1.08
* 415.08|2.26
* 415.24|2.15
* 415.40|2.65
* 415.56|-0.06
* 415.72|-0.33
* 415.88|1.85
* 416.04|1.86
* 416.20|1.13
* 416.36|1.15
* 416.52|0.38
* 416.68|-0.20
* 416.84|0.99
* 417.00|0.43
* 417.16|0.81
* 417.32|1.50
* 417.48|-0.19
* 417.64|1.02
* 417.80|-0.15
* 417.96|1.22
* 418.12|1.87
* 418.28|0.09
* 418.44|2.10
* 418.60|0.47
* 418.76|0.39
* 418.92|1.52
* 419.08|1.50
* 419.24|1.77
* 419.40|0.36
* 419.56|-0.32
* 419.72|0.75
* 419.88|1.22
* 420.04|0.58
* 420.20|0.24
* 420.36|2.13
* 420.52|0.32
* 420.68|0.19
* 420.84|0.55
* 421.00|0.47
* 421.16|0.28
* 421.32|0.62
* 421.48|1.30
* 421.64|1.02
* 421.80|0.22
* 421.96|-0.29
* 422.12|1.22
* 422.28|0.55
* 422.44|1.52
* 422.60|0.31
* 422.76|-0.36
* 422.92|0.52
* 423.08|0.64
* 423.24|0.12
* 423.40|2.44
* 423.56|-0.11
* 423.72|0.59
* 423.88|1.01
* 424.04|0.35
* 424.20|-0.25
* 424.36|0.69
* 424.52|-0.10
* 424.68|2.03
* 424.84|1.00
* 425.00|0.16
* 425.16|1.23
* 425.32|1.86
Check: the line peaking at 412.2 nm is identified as C IV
